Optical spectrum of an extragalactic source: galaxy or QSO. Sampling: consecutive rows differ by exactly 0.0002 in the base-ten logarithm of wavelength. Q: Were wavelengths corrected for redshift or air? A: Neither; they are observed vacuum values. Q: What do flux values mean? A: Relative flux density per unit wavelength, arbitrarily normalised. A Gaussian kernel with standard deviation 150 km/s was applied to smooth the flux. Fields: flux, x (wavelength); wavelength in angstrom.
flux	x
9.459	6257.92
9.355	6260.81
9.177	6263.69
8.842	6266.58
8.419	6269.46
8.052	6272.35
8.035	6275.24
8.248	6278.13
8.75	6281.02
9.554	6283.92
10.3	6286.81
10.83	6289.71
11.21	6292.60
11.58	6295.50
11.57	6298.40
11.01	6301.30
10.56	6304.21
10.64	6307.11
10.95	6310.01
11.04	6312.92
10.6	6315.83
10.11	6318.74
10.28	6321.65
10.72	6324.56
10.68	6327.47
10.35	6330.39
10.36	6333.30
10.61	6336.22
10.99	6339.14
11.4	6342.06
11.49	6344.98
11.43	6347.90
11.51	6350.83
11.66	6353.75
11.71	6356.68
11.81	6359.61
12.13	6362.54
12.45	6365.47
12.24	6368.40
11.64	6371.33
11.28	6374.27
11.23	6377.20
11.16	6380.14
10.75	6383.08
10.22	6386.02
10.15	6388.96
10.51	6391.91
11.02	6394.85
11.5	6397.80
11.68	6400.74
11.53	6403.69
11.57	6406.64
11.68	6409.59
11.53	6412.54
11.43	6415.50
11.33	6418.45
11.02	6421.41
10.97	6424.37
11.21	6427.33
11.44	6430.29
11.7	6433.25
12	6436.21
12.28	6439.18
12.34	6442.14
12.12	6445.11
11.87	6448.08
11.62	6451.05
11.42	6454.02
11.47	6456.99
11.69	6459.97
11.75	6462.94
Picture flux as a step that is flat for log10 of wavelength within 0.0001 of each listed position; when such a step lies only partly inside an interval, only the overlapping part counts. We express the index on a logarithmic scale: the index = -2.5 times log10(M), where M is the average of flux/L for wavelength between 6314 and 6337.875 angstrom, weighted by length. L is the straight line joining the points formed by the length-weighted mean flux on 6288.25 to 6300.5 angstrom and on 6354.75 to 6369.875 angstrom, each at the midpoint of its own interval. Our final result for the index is 0.11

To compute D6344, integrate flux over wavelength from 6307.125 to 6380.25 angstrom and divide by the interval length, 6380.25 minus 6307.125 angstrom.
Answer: 11.2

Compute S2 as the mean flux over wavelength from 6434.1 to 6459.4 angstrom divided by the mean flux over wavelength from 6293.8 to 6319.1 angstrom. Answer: 1.1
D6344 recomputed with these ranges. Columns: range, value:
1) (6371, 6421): 11.2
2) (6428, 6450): 11.9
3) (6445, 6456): 11.7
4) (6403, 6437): 11.4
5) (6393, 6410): 11.5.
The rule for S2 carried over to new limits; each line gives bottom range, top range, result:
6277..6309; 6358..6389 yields 1.10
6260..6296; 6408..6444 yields 1.24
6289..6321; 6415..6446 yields 1.07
